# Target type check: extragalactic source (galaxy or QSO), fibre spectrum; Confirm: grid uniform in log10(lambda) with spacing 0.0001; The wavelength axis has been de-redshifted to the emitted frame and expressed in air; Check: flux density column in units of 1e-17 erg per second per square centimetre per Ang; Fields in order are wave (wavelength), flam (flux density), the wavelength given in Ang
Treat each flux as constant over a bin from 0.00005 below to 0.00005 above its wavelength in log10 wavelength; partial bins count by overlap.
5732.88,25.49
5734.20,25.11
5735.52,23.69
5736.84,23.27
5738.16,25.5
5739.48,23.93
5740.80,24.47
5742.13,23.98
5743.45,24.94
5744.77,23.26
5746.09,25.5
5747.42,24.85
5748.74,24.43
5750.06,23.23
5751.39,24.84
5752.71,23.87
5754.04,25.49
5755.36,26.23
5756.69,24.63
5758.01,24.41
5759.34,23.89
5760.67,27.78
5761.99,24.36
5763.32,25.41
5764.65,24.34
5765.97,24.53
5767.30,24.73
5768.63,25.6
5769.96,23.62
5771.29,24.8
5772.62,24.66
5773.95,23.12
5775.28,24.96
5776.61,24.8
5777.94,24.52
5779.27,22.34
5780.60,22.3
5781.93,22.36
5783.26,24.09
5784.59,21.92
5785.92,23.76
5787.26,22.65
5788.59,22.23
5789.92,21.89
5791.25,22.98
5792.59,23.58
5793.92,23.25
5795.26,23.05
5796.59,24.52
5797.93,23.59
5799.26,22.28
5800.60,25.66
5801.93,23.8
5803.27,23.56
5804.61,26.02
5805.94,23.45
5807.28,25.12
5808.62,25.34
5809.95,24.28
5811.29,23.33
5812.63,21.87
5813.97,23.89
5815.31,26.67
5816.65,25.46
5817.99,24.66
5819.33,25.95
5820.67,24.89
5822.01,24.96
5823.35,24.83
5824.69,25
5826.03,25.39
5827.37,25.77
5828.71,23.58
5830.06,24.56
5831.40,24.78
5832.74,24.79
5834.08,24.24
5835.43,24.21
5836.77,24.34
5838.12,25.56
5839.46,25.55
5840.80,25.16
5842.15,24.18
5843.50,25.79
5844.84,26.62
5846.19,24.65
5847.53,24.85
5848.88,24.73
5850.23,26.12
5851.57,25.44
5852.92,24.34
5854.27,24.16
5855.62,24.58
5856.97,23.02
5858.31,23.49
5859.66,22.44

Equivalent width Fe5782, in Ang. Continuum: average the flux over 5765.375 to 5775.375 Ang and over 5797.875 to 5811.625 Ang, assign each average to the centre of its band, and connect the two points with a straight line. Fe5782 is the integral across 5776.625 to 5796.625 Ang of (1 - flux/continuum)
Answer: 1.09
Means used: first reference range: 24.5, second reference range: 24.3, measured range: 23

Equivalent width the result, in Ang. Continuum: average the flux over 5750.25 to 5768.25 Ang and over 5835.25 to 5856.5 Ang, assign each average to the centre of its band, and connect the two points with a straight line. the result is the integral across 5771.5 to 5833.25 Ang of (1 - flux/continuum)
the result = 2.2 Ang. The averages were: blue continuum 24.9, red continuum 25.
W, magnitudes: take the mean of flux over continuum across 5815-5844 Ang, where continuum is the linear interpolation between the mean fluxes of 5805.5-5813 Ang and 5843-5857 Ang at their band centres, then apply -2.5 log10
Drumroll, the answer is -0.022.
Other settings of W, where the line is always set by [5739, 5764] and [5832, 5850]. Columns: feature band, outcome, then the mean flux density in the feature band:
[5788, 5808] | 0.05 mag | 23.7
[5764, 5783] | 0.03 mag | 24.1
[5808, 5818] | 0.02 mag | 24.4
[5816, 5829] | -0.01 mag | 25.1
